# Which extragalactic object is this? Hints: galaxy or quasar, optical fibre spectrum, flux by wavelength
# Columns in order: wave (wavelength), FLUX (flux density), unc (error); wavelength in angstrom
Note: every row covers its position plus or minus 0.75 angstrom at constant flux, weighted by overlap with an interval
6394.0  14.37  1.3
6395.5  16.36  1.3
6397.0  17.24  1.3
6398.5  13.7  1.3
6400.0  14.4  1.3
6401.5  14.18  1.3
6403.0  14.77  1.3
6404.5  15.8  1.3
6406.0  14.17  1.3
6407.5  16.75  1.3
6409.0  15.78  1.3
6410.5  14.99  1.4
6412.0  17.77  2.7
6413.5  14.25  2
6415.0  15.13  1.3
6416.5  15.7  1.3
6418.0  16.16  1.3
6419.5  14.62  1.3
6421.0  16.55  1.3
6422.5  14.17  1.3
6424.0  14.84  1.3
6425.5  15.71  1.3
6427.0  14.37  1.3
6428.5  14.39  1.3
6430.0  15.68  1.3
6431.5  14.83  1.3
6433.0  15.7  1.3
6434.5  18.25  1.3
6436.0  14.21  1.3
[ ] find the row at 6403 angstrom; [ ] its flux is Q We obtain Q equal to 14.77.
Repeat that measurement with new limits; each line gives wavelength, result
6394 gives 14.37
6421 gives 16.55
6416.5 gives 15.7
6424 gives 14.84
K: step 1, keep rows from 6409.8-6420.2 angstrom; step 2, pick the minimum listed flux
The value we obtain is 14.25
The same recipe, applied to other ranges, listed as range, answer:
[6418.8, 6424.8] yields 14.17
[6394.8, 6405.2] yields 13.7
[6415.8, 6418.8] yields 15.7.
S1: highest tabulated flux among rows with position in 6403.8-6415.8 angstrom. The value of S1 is 17.77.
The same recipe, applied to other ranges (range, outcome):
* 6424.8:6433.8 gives 15.71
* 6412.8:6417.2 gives 15.7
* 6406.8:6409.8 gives 16.75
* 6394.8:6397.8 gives 17.24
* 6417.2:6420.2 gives 16.16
